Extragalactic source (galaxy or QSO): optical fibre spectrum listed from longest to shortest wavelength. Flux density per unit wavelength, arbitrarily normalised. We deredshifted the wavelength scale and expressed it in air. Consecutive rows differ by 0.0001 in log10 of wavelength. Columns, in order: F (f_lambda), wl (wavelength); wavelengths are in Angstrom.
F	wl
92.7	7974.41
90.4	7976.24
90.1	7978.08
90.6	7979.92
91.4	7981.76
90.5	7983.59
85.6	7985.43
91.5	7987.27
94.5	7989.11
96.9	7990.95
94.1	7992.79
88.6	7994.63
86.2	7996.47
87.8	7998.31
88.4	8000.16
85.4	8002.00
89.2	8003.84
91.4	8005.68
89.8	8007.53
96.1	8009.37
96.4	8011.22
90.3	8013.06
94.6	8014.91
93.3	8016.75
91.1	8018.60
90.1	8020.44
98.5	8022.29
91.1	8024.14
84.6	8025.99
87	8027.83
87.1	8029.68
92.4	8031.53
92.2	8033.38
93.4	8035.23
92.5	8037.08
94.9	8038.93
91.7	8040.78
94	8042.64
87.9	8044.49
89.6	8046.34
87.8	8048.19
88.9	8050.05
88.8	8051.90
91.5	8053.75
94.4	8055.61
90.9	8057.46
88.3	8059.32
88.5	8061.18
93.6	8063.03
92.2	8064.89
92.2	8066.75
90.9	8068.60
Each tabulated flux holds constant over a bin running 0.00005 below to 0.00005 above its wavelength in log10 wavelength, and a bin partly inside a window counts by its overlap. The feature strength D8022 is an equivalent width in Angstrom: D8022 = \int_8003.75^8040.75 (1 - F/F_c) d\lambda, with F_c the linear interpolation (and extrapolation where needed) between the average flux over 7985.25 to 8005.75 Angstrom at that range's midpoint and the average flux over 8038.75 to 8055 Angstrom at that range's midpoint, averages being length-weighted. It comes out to -0.66 Angstrom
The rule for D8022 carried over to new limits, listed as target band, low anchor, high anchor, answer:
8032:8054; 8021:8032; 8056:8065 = -0.18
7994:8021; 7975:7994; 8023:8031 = -0.30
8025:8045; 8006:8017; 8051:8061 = 0.24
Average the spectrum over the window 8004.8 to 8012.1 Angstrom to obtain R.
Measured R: 93.3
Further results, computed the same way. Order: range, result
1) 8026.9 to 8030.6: 87.2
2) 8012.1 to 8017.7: 92.8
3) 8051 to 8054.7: 90.2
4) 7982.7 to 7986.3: 88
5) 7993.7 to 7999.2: 87.6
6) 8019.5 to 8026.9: 91.1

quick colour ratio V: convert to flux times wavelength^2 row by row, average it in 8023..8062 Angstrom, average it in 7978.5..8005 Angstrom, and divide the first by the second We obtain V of 1.02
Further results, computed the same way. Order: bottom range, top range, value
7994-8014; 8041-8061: 1.01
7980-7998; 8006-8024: 1.03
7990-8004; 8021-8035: 1.02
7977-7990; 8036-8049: 1.02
